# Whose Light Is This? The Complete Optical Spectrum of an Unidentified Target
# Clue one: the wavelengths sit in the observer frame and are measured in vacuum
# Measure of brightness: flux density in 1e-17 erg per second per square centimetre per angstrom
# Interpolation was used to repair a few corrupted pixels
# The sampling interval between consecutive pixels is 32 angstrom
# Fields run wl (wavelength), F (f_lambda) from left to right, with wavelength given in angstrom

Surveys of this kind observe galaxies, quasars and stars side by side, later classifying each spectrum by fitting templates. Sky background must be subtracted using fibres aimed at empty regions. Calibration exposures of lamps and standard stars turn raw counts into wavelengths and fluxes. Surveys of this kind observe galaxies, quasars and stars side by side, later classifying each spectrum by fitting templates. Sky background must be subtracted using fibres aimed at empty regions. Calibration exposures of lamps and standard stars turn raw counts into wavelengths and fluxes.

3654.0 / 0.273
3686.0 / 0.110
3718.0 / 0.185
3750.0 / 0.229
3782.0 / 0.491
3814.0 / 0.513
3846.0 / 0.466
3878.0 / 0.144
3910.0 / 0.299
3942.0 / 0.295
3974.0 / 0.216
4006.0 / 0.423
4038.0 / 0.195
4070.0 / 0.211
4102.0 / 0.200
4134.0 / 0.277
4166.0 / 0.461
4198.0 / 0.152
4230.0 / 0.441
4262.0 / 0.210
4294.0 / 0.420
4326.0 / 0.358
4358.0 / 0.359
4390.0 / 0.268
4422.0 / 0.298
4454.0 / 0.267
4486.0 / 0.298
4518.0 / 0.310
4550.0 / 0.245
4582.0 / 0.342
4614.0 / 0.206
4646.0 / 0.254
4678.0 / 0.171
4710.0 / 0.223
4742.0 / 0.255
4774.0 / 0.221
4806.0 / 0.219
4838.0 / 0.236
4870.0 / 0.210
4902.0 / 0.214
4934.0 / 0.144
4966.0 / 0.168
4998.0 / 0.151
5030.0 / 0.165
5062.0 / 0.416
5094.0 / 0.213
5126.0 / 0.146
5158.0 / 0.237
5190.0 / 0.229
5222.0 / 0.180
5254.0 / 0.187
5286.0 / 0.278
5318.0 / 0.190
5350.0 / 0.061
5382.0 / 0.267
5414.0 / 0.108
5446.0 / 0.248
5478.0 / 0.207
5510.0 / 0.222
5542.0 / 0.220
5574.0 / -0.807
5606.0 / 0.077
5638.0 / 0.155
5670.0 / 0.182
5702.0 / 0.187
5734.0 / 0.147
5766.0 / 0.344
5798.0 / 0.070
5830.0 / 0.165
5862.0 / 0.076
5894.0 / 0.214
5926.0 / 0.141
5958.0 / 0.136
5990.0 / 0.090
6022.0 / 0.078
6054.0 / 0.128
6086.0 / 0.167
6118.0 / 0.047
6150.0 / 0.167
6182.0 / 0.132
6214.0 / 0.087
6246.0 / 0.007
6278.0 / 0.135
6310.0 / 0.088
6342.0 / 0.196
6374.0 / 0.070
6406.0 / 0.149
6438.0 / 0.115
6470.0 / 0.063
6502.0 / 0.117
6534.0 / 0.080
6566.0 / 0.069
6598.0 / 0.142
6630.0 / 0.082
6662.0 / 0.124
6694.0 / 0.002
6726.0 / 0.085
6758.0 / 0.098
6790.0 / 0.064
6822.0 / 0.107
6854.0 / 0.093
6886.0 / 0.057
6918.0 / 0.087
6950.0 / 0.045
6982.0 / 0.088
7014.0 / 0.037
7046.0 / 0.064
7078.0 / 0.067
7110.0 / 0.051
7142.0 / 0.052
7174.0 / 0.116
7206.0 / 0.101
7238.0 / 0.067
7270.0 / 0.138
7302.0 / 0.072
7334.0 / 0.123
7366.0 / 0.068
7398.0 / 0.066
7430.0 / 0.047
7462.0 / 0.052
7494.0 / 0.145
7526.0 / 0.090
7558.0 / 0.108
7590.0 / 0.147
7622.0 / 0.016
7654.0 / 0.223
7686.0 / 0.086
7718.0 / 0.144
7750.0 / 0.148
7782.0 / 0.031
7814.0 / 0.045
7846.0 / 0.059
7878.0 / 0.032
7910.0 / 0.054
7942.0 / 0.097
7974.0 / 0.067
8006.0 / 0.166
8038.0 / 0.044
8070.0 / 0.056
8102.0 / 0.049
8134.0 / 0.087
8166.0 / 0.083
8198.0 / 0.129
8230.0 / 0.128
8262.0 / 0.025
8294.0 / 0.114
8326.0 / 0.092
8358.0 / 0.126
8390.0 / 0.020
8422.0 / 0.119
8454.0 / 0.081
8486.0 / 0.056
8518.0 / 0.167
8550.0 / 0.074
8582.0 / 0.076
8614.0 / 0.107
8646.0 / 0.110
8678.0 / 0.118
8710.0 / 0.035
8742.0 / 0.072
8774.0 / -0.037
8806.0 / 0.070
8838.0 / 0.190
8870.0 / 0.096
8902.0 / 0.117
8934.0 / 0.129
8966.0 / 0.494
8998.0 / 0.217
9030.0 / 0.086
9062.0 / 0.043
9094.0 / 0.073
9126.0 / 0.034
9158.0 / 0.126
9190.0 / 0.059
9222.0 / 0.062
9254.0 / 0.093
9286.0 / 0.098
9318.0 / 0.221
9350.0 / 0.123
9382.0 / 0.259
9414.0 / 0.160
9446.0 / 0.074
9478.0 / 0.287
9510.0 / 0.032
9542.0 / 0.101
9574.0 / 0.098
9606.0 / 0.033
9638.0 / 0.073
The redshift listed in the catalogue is 1.404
